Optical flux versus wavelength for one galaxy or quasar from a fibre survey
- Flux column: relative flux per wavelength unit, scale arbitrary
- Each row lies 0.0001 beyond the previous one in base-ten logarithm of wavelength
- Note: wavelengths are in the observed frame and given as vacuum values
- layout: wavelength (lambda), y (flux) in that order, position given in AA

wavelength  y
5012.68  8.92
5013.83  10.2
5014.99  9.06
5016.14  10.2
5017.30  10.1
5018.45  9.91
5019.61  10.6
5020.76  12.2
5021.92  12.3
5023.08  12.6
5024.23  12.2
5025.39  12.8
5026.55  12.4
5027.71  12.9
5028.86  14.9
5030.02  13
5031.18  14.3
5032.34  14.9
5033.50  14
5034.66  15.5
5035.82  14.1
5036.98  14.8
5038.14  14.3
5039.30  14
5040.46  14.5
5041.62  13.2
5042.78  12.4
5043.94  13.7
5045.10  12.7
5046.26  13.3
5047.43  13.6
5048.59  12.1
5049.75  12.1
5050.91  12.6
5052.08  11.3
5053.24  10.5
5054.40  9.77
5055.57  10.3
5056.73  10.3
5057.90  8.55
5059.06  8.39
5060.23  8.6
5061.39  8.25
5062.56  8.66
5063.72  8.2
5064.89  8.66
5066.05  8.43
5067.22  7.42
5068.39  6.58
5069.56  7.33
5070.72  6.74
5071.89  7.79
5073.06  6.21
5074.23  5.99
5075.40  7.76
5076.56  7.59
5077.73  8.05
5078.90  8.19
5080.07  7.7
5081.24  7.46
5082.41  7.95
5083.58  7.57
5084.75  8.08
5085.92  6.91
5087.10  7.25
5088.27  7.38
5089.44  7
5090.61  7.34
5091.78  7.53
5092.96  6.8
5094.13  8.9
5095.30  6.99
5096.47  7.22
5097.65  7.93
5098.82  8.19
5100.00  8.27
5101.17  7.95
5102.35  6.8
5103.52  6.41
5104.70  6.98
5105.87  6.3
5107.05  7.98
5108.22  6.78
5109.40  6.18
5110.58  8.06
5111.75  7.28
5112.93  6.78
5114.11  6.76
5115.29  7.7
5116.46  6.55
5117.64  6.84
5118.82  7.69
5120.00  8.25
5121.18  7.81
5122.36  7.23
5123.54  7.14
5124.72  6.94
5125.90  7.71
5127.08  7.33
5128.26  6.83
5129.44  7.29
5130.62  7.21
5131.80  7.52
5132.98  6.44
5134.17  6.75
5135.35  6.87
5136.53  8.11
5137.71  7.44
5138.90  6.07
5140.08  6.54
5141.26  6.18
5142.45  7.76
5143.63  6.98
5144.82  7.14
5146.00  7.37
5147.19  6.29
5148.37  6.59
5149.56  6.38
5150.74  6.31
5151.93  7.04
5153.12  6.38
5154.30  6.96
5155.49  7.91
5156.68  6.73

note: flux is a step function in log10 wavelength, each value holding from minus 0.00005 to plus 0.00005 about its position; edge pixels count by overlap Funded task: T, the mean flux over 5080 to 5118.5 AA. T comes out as 7.32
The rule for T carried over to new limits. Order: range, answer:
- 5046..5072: 9.52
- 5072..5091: 7.41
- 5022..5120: 9.46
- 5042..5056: 12.1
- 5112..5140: 7.17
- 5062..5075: 7.46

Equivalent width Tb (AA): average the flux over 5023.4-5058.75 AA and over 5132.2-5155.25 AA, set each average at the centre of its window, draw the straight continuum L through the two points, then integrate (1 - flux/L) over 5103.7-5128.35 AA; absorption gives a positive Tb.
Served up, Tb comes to 3.6 AA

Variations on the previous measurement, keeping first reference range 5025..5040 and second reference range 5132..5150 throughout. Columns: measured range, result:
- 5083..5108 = 6.20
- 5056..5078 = 7.26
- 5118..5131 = 0.92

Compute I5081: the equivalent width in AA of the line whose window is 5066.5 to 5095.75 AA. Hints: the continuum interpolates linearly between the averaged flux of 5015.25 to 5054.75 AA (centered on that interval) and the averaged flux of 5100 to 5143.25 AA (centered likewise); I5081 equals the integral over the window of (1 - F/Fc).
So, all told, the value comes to 7.0 AA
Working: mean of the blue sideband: 12.7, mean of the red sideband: 7.14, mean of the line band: 7.39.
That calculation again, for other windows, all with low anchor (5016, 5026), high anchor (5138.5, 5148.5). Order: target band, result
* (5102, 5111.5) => 1.4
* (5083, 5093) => 1.8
